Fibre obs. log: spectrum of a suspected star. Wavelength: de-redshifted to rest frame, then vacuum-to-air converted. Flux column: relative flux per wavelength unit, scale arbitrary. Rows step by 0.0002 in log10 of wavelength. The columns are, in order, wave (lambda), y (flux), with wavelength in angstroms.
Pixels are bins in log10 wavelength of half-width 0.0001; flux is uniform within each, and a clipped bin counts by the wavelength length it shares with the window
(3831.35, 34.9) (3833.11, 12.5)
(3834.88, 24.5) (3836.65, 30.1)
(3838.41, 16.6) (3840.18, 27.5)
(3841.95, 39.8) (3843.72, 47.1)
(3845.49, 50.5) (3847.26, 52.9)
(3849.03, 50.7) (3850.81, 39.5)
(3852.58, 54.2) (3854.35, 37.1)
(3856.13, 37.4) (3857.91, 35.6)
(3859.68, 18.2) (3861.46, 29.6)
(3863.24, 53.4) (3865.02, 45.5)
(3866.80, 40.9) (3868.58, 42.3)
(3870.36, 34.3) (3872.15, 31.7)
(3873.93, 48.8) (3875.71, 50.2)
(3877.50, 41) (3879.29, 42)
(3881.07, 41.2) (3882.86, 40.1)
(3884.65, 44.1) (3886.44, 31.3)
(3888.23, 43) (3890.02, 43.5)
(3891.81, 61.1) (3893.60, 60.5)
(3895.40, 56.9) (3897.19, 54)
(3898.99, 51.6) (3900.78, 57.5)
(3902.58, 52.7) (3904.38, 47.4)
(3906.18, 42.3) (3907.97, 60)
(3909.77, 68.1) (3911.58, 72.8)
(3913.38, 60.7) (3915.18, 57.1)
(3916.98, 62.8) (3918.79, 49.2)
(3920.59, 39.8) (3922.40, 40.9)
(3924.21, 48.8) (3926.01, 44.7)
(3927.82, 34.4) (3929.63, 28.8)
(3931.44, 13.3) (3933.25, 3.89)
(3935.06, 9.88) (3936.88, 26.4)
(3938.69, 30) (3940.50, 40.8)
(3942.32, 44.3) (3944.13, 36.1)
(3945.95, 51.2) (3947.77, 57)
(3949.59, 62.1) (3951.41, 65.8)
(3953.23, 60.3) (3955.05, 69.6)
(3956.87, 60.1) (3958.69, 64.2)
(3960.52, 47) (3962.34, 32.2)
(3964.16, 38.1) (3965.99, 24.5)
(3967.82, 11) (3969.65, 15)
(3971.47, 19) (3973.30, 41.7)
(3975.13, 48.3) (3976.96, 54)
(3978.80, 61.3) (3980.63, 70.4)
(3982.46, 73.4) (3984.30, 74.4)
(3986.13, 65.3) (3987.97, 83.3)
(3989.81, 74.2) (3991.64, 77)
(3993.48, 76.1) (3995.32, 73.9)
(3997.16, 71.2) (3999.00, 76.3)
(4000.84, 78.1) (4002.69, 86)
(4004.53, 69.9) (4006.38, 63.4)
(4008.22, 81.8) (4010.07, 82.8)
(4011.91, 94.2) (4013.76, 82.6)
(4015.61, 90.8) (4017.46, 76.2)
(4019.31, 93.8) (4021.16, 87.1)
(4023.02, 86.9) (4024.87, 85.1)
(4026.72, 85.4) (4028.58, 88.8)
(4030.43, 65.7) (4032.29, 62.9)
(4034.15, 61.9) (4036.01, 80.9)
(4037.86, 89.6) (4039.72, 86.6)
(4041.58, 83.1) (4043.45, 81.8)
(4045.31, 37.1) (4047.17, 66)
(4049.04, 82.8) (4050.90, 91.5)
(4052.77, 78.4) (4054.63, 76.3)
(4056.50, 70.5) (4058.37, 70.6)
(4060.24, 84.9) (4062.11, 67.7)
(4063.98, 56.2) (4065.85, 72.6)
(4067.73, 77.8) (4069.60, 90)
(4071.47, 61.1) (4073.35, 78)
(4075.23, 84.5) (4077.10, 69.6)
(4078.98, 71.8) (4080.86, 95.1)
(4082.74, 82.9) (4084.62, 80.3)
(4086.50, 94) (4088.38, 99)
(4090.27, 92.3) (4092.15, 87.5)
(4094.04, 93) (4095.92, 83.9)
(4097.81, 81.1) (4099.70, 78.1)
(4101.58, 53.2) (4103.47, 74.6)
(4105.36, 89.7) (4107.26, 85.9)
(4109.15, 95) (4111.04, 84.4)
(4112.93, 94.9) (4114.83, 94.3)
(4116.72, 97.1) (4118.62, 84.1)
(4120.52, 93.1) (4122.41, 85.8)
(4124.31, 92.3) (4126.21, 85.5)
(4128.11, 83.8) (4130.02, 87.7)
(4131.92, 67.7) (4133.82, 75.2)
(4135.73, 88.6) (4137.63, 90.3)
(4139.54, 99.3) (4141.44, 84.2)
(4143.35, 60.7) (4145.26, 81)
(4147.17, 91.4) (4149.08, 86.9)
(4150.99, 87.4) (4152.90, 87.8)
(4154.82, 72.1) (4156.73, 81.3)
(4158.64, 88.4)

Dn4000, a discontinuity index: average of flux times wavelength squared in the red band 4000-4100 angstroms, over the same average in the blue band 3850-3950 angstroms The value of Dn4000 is 1.97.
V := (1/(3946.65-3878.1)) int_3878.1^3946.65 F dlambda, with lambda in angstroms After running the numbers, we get 44.5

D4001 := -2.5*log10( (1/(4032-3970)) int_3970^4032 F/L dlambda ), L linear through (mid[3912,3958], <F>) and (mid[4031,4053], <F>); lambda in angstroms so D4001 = -0.15 mag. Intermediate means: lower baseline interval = 44.3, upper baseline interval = 74.9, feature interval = 73.3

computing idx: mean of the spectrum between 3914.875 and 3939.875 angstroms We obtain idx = 34.5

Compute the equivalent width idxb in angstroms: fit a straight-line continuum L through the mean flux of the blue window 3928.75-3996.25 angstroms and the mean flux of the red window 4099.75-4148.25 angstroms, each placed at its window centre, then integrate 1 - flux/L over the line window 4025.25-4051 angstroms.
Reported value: -4.12 angstroms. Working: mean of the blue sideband 48.3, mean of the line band 75.7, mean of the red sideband 84.7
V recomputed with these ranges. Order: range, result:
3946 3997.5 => 55.9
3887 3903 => 53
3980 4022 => 78.4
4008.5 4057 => 79.7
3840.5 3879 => 41.7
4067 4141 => 84.7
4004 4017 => 81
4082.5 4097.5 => 89.1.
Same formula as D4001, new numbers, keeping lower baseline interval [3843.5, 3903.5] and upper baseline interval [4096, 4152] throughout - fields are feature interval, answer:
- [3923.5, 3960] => 0.30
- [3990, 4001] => -0.17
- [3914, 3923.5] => 0.03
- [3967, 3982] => 0.43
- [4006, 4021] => -0.25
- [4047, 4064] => -0.03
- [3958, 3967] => 0.41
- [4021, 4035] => -0.12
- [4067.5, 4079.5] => 0.00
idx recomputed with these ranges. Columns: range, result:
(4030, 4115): 79.1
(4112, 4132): 88.7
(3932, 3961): 45.2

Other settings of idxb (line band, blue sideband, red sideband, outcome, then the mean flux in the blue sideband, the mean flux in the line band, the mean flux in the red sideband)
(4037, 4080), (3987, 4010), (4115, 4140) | 3.2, 76.1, 75.2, 86.9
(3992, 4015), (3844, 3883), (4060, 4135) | -4.1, 41.8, 78.2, 82.7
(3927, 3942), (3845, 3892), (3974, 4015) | 8.8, 41.9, 24.2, 73.5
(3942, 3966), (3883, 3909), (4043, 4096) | 3.0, 50.2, 52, 78.4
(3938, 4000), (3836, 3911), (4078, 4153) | 6.5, 44.3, 54.6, 85.5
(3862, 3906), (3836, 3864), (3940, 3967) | -3.8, 38.8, 46.3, 50.2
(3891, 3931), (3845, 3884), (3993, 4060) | -0.1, 41.6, 51.9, 78.3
